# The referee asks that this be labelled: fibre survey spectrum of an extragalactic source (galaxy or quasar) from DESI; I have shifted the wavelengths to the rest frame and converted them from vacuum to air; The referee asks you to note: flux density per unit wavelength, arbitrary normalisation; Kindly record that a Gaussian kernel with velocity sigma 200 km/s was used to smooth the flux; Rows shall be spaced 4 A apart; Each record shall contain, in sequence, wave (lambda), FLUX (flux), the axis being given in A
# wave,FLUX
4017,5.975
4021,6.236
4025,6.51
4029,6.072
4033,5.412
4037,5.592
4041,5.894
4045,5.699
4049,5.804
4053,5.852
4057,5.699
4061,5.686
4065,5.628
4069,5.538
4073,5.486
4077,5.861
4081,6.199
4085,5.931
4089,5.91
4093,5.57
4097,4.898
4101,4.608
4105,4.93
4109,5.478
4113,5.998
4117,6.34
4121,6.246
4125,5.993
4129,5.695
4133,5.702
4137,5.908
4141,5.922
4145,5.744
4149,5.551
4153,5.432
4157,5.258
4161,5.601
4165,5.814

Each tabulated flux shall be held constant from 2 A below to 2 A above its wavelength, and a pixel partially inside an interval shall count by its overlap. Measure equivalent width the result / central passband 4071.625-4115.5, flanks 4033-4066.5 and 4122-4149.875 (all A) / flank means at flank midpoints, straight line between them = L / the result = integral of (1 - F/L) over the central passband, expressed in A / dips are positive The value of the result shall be 1.7 A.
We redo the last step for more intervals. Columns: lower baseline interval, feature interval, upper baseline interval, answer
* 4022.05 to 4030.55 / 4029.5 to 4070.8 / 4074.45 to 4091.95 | 3.0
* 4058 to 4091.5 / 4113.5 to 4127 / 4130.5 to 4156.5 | -1.1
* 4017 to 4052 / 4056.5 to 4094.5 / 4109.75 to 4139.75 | 1.1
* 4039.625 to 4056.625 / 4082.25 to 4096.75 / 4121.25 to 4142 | 0.3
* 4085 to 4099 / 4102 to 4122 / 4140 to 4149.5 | -0.4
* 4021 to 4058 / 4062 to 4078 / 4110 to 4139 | 0.8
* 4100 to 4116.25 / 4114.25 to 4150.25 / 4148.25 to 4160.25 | -3.4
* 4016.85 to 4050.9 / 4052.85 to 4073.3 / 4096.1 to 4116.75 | 0.1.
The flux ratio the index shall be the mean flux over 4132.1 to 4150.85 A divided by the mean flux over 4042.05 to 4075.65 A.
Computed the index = 1.02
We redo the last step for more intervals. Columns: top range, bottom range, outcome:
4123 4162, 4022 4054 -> 0.97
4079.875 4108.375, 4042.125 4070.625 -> 0.95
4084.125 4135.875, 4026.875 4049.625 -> 0.98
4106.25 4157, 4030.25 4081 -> 1.02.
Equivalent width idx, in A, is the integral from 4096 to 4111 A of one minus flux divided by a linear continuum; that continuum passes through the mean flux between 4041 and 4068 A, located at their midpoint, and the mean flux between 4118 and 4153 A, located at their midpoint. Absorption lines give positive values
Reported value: 2.1 A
